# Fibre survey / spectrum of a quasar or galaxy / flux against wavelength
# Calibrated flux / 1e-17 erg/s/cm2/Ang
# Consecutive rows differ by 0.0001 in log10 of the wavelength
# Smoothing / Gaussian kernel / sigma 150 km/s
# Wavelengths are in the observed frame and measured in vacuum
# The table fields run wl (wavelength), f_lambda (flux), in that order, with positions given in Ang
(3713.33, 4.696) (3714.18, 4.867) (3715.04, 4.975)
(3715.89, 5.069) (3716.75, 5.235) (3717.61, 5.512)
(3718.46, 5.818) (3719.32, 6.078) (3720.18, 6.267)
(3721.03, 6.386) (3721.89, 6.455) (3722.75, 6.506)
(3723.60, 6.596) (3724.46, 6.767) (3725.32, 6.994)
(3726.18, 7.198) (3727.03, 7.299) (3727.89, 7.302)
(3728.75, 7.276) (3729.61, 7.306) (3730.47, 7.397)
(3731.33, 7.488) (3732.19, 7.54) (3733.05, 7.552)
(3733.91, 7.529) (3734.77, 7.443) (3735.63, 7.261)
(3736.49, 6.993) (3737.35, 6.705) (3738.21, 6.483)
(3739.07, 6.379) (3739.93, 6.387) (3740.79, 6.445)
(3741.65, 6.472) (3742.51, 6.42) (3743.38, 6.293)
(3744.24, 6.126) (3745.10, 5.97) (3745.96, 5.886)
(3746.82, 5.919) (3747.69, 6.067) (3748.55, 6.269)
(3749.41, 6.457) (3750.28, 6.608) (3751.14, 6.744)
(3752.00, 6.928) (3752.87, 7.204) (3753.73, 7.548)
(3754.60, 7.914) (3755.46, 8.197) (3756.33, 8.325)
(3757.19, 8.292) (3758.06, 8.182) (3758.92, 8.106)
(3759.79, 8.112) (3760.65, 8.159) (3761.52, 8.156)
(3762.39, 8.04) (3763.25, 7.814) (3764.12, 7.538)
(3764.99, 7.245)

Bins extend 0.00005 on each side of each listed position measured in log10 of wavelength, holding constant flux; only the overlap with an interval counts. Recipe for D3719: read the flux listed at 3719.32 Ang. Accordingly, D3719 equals 6.078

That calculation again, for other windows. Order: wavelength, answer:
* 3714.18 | 4.867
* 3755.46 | 8.197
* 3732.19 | 7.54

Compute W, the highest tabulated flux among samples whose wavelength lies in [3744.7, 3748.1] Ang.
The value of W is 6.067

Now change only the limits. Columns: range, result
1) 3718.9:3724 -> 6.596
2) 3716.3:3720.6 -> 6.267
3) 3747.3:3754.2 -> 7.548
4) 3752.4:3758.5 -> 8.325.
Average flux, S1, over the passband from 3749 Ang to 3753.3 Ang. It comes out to 6.79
